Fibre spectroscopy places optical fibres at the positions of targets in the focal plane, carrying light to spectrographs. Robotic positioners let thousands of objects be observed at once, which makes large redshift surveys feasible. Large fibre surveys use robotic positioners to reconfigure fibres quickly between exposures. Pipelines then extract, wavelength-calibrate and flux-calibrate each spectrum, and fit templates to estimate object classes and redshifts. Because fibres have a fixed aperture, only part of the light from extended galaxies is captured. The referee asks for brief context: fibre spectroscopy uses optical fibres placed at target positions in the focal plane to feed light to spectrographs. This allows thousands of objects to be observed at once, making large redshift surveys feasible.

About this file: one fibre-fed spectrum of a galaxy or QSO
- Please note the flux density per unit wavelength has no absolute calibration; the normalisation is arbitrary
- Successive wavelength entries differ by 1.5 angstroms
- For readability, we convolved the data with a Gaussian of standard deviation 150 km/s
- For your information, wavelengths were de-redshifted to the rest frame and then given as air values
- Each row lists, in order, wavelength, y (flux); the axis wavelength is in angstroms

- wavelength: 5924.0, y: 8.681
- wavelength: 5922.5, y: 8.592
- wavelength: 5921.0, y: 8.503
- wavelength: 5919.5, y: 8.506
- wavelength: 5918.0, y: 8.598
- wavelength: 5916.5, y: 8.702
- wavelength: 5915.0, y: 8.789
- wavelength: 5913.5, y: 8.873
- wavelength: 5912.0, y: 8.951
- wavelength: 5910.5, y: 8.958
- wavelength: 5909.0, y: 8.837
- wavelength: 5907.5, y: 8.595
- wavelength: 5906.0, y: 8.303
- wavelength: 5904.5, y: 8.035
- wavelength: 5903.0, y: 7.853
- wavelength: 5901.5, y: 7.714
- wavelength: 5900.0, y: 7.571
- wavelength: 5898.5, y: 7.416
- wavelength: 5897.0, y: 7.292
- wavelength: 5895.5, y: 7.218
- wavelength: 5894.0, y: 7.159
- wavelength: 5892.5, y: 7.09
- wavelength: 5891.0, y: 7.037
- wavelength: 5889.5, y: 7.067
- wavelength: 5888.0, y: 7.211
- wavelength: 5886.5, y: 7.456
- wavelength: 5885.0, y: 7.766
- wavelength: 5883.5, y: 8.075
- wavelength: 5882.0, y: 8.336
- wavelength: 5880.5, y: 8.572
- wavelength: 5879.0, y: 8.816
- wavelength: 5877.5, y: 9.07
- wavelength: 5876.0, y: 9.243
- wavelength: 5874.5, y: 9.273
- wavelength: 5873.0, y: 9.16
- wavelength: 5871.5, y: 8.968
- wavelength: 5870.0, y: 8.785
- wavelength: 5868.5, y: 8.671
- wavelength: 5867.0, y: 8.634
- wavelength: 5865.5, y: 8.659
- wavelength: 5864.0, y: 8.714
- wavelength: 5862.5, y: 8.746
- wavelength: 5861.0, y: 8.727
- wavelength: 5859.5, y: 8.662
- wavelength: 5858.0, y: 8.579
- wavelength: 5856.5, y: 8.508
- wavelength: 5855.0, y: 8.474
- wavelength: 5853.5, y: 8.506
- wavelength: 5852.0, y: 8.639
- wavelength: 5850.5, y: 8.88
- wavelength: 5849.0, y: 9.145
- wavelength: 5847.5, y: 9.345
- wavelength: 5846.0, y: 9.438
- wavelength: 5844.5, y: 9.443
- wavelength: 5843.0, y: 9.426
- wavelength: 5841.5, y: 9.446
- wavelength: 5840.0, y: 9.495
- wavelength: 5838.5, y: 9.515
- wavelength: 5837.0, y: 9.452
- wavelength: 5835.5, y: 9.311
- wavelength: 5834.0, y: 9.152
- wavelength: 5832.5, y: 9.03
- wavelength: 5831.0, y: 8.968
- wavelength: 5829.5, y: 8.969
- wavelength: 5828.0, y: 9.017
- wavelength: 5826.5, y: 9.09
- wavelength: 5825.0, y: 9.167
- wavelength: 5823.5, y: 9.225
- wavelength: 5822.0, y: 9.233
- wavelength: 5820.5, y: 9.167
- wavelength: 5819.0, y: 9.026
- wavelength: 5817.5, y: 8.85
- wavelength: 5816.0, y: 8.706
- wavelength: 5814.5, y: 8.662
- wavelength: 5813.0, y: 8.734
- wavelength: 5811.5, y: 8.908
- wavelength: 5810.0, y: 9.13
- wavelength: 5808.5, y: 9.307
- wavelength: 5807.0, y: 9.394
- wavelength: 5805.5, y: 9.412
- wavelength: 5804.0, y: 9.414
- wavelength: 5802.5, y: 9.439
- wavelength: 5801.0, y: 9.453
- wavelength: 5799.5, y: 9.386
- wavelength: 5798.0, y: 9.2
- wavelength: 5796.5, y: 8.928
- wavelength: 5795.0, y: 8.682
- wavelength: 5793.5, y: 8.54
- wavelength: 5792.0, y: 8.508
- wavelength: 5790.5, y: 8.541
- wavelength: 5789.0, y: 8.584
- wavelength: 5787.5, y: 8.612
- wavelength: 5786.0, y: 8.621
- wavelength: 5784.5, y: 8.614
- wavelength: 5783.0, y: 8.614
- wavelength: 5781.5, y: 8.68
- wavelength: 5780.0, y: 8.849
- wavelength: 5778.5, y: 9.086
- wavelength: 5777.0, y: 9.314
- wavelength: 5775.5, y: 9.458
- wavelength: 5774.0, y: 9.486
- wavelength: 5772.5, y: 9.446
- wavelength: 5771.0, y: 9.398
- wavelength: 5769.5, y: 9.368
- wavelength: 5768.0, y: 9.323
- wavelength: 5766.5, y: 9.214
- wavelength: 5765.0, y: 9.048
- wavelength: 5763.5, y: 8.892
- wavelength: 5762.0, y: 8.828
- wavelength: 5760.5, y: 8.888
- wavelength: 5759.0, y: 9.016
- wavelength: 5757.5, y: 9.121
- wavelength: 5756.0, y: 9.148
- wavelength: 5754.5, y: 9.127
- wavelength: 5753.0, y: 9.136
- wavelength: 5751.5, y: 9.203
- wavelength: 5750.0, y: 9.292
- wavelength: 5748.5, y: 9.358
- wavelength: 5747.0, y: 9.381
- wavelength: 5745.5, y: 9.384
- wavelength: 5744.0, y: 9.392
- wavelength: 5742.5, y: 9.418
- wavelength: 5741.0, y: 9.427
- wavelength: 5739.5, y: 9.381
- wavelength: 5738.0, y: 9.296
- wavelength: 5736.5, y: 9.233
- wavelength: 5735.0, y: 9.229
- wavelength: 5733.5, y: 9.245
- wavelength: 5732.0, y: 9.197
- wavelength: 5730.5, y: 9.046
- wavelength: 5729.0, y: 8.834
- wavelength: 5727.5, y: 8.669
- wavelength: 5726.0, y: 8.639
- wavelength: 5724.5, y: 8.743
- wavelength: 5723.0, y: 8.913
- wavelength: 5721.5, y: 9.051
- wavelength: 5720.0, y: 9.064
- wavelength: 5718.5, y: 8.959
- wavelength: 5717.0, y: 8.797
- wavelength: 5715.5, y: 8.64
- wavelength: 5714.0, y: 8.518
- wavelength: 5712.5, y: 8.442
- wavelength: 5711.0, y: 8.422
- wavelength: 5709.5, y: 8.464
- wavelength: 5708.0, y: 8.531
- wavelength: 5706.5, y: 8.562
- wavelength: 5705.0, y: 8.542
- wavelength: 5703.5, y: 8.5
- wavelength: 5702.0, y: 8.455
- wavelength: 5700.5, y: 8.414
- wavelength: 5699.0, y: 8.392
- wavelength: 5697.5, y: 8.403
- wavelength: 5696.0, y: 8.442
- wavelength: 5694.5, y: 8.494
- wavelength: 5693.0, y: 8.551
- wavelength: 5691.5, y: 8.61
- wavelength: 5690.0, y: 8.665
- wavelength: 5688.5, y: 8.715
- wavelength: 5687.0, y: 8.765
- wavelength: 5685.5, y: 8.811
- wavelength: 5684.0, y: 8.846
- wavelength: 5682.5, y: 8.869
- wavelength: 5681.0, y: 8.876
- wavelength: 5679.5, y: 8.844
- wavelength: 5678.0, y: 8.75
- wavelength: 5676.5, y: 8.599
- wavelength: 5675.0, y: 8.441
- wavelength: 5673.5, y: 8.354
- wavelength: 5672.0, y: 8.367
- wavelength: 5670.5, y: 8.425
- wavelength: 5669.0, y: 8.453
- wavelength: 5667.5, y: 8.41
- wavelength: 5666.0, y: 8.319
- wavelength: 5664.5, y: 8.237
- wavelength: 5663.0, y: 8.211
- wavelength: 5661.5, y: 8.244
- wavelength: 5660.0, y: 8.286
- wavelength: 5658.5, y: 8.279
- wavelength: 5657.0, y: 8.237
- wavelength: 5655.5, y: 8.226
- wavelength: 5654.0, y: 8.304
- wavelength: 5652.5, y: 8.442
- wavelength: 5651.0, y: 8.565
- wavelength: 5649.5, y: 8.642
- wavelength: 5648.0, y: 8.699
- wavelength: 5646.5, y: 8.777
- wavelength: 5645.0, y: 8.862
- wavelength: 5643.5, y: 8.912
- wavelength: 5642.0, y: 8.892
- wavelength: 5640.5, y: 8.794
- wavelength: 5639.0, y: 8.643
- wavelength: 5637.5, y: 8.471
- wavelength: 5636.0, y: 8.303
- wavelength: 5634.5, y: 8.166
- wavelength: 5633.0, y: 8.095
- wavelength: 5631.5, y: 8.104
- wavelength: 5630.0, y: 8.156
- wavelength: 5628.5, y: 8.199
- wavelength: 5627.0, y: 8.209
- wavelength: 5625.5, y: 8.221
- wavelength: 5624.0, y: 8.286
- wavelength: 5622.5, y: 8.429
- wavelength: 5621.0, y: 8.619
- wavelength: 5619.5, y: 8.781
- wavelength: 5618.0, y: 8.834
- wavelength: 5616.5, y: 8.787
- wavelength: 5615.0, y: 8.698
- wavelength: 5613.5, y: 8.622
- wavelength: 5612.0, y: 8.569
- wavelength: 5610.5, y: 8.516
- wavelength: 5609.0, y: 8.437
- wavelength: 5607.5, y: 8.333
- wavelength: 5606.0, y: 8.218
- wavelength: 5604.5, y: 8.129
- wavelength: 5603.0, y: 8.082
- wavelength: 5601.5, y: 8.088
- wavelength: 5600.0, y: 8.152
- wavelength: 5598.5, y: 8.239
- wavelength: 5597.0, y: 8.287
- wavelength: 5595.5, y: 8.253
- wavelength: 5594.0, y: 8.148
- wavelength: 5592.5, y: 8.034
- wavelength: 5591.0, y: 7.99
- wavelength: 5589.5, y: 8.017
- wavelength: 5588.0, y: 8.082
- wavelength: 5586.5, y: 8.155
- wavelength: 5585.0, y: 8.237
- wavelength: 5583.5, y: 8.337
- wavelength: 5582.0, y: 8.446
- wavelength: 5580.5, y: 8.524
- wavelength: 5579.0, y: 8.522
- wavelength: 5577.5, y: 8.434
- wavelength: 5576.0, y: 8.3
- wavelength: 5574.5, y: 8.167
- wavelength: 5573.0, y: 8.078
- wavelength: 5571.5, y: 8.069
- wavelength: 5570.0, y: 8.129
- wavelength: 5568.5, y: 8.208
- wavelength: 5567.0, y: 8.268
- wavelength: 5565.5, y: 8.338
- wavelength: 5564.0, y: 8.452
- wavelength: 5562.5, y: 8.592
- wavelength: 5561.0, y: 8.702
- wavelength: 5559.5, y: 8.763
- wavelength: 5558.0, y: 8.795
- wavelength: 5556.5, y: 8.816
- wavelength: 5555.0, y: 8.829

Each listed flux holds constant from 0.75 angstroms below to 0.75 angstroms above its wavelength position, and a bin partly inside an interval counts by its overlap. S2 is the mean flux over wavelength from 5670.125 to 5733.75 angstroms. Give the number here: 8.67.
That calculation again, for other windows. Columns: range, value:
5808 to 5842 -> 9.11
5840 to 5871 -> 8.89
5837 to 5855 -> 9.19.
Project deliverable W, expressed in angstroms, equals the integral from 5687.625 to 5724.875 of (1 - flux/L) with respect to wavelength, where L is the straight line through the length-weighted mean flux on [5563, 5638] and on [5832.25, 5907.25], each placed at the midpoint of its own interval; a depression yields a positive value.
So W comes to -1.02 angstroms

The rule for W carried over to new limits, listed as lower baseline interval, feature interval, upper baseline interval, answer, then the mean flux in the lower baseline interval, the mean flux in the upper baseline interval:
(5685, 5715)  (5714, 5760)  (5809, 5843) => -2.10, 8.53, 9.11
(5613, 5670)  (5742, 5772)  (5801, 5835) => -1.08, 8.46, 9.1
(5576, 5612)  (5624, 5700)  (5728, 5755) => 1.94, 8.25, 9.25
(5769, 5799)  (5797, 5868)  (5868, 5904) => -4.66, 8.93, 8.03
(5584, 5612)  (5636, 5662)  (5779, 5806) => -0.50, 8.2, 8.89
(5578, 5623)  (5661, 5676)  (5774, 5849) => 0.41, 8.35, 9.08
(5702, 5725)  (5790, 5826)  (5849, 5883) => -1.33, 8.67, 8.76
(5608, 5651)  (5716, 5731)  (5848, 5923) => -0.71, 8.53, 8.36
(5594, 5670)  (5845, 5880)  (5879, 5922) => -3.32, 8.41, 8.03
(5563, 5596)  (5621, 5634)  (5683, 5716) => 0.20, 8.24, 8.56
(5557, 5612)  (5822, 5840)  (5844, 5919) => -1.71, 8.3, 8.41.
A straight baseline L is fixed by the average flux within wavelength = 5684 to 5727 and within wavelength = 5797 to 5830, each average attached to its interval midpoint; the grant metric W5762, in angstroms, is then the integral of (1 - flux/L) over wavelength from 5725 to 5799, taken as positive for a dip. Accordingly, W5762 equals -1.4 angstroms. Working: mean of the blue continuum 8.63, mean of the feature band 9.06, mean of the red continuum 9.13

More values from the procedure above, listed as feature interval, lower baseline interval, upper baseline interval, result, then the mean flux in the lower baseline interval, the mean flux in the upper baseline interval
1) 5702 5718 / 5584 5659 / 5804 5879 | 0.2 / 8.38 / 9.02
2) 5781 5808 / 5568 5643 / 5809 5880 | -0.2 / 8.33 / 8.99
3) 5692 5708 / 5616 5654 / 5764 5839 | 0.4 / 8.51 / 9.06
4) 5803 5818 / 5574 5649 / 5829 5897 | -0.9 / 8.39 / 8.62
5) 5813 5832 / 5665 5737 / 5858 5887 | -0.7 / 8.67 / 8.66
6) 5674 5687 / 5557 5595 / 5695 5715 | -0.5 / 8.31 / 8.47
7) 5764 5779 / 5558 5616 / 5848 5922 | -1.7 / 8.31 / 8.36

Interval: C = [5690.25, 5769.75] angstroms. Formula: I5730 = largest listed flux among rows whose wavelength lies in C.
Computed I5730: 9.427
